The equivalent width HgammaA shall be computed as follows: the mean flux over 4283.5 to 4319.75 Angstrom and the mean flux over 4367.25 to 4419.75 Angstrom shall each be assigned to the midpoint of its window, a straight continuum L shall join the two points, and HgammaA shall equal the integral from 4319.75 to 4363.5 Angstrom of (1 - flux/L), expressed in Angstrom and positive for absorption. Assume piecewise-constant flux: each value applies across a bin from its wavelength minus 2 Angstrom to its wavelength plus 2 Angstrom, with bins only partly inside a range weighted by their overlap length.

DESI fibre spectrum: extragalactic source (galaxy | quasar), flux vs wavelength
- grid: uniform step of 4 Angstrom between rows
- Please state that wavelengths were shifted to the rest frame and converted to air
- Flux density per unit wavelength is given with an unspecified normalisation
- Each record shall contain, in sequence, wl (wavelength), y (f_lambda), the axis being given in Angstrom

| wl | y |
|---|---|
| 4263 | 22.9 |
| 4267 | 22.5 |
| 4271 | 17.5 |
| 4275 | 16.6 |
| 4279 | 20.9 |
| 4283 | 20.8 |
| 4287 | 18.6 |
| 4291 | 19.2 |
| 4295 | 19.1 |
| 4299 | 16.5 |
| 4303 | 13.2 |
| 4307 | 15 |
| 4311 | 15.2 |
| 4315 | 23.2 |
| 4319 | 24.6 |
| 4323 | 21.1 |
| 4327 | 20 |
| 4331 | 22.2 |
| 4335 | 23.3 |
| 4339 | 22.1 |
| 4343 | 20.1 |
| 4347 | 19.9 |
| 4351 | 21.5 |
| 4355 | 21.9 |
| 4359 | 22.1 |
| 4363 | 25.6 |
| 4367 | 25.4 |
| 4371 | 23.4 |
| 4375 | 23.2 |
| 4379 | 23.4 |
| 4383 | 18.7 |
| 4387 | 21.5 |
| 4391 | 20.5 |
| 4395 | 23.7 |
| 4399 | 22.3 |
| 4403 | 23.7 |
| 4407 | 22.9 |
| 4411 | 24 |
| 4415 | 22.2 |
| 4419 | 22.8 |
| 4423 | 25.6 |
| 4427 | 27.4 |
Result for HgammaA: -3.6 Angstrom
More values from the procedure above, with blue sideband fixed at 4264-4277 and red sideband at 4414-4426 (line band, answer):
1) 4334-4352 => 0.2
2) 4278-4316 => 3.9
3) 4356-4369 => -1.2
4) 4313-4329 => -1.1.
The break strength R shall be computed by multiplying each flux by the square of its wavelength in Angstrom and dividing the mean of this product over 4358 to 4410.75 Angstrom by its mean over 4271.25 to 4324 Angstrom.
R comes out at 1.27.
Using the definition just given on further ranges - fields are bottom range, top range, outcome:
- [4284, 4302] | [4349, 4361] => 1.23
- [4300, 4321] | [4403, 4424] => 1.35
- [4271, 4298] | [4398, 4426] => 1.32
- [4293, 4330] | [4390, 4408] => 1.26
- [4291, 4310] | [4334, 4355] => 1.34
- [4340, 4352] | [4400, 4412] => 1.17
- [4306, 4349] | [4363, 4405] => 1.12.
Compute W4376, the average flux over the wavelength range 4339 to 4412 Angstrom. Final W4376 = 22.4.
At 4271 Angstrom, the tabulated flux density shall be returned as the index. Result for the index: 17.5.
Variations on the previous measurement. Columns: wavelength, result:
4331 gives 22.2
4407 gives 22.9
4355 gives 21.9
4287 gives 18.6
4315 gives 23.2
